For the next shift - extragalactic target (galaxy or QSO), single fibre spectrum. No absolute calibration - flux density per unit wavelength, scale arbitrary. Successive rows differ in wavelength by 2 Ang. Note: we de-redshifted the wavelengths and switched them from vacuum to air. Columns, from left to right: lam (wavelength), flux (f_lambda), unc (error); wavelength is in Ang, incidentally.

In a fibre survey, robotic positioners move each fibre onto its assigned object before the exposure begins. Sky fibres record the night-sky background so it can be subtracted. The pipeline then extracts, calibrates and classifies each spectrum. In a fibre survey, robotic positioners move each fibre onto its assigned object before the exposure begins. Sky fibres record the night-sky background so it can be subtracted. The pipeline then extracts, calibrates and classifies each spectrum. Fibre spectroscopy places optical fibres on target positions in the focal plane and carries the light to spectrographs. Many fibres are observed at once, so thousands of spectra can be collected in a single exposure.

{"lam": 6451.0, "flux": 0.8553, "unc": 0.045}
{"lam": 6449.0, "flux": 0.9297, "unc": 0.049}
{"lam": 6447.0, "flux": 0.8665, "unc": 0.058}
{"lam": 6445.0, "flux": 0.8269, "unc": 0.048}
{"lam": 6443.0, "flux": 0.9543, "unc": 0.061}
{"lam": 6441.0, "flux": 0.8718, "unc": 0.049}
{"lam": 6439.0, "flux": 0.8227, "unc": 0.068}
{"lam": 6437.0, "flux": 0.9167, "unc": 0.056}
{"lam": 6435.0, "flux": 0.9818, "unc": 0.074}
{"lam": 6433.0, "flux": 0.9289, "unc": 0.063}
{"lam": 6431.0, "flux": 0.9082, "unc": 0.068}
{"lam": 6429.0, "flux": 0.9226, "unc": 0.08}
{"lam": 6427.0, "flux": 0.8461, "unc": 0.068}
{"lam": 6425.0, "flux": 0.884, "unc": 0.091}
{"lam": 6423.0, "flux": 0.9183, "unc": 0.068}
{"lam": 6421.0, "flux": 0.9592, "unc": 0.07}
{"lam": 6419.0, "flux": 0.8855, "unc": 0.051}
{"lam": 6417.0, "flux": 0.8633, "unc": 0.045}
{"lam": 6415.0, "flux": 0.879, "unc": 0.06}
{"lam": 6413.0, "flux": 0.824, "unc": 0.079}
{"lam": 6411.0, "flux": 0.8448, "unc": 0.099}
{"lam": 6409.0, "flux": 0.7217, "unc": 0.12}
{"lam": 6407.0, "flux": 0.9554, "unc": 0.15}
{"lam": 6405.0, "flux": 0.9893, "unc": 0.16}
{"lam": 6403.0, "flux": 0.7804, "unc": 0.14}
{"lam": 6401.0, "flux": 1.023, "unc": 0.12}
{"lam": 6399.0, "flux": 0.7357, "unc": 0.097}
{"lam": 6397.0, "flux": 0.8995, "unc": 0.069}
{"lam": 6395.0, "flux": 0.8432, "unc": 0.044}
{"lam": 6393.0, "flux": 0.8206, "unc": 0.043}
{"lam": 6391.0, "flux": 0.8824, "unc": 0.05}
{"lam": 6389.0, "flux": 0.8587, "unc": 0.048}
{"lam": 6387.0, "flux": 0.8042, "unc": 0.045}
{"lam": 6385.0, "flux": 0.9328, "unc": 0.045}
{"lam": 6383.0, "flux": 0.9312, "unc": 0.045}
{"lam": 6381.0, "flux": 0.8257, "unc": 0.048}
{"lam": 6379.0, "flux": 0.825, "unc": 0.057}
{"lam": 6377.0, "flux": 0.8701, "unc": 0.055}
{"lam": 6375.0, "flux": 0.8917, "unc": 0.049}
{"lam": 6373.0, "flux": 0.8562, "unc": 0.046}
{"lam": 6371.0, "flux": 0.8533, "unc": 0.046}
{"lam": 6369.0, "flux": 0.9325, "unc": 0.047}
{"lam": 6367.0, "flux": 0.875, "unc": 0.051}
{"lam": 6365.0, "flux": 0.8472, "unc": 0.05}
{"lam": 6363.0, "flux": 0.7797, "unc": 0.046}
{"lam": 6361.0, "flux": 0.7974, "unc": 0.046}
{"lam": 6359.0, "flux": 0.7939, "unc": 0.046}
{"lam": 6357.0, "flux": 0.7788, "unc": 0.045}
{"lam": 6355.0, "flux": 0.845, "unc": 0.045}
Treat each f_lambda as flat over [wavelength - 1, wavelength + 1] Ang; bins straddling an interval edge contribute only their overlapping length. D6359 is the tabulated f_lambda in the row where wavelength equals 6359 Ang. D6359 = 0.7939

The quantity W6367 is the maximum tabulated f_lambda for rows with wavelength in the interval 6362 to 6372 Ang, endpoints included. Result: 0.9325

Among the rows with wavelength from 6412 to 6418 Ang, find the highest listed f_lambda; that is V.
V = 0.879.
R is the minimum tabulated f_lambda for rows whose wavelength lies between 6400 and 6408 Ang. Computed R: 0.7804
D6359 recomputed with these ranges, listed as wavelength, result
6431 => 0.9082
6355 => 0.845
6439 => 0.8227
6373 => 0.8562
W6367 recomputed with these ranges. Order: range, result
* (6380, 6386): 0.9328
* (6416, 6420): 0.8855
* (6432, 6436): 0.9818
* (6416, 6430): 0.9592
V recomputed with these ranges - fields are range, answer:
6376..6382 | 0.8701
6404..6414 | 0.9893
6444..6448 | 0.8665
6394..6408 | 1.023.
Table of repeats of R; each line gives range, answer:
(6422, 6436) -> 0.8461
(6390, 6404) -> 0.7357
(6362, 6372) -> 0.7797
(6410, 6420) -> 0.824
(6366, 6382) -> 0.825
